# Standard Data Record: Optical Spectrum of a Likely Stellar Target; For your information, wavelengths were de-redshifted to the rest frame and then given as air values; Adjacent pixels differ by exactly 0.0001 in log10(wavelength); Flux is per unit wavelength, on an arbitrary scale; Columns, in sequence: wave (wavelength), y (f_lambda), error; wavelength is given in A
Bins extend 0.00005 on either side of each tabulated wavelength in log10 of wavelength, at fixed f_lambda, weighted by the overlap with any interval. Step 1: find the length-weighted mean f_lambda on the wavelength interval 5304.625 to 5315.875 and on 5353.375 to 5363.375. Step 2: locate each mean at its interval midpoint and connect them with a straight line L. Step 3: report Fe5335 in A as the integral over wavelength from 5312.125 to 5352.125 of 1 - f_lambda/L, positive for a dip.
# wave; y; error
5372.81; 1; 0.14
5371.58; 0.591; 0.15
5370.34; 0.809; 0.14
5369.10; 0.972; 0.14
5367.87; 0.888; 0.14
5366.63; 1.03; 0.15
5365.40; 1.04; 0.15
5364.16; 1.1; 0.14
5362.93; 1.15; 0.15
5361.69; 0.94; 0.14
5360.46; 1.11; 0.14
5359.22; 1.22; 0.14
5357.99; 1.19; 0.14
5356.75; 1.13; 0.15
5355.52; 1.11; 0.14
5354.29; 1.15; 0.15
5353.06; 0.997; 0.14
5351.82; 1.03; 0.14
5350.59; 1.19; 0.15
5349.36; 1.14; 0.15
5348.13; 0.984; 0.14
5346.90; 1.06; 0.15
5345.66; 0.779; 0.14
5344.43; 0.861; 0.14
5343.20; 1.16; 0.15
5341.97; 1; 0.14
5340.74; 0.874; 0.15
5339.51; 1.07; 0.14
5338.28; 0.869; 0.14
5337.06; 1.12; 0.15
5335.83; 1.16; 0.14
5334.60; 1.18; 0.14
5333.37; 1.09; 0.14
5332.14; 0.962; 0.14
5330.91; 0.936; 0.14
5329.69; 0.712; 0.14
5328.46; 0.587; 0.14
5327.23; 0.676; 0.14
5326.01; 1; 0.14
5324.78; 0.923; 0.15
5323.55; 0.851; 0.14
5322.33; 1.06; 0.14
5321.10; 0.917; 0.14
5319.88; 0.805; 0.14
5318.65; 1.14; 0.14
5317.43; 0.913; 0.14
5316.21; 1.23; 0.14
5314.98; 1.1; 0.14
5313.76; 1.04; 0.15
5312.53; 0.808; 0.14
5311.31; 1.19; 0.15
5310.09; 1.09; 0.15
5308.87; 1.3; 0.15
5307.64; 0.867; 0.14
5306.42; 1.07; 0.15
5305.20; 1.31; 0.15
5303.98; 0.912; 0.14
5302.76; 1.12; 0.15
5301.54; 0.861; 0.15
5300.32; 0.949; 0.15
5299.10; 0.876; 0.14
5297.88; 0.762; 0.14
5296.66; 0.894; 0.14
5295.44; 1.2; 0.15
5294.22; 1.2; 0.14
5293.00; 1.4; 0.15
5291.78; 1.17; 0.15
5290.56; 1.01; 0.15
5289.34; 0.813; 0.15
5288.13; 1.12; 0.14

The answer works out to 4.6 A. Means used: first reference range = 1.09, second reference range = 1.12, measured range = 0.977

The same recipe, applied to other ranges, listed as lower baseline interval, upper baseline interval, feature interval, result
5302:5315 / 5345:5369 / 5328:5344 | 1.28 A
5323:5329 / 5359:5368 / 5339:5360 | -1.90 A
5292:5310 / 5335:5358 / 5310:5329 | 1.71 A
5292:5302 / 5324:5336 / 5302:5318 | -1.48 A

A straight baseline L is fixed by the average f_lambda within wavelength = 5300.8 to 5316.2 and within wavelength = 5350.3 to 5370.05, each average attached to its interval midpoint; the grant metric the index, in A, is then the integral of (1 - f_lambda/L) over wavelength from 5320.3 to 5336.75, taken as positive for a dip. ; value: 2.1 A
